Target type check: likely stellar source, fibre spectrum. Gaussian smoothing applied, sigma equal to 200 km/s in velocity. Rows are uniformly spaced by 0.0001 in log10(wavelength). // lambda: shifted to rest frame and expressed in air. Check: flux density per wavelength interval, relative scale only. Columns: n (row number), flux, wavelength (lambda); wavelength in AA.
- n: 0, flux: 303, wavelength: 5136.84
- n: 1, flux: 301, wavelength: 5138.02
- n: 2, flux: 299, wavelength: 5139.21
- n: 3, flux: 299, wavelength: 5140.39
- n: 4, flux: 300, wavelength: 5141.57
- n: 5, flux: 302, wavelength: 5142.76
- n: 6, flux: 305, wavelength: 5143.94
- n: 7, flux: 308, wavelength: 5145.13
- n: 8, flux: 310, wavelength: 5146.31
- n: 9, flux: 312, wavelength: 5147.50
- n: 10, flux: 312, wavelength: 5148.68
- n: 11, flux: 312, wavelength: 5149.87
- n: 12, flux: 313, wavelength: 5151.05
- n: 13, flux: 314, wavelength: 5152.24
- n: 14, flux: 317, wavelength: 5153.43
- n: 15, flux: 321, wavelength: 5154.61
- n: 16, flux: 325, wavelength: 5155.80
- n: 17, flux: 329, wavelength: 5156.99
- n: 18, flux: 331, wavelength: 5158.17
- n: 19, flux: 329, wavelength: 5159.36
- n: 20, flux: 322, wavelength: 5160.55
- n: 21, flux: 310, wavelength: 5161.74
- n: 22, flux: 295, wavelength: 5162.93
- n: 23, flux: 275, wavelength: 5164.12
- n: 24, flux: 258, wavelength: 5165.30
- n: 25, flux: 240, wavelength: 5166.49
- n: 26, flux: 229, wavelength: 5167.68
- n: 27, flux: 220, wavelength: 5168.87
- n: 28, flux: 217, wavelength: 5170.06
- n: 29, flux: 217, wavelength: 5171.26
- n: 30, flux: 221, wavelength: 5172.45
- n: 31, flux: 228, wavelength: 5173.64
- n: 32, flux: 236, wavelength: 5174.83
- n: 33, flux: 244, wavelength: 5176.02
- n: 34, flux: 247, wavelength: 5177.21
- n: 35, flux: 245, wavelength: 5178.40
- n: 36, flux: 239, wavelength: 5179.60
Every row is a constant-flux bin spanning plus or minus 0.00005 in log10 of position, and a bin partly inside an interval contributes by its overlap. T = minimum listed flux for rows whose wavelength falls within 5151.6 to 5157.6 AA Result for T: 314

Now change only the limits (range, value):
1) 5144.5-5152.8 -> 308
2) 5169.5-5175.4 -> 217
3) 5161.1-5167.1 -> 240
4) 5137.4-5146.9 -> 299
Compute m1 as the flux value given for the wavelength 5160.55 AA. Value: 322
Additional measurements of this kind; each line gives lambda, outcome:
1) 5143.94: 305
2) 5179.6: 239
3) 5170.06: 217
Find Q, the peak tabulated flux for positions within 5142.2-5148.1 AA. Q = 312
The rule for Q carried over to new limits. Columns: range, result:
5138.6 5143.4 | 302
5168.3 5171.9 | 220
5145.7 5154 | 317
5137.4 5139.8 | 301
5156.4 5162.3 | 331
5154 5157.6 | 329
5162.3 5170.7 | 295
